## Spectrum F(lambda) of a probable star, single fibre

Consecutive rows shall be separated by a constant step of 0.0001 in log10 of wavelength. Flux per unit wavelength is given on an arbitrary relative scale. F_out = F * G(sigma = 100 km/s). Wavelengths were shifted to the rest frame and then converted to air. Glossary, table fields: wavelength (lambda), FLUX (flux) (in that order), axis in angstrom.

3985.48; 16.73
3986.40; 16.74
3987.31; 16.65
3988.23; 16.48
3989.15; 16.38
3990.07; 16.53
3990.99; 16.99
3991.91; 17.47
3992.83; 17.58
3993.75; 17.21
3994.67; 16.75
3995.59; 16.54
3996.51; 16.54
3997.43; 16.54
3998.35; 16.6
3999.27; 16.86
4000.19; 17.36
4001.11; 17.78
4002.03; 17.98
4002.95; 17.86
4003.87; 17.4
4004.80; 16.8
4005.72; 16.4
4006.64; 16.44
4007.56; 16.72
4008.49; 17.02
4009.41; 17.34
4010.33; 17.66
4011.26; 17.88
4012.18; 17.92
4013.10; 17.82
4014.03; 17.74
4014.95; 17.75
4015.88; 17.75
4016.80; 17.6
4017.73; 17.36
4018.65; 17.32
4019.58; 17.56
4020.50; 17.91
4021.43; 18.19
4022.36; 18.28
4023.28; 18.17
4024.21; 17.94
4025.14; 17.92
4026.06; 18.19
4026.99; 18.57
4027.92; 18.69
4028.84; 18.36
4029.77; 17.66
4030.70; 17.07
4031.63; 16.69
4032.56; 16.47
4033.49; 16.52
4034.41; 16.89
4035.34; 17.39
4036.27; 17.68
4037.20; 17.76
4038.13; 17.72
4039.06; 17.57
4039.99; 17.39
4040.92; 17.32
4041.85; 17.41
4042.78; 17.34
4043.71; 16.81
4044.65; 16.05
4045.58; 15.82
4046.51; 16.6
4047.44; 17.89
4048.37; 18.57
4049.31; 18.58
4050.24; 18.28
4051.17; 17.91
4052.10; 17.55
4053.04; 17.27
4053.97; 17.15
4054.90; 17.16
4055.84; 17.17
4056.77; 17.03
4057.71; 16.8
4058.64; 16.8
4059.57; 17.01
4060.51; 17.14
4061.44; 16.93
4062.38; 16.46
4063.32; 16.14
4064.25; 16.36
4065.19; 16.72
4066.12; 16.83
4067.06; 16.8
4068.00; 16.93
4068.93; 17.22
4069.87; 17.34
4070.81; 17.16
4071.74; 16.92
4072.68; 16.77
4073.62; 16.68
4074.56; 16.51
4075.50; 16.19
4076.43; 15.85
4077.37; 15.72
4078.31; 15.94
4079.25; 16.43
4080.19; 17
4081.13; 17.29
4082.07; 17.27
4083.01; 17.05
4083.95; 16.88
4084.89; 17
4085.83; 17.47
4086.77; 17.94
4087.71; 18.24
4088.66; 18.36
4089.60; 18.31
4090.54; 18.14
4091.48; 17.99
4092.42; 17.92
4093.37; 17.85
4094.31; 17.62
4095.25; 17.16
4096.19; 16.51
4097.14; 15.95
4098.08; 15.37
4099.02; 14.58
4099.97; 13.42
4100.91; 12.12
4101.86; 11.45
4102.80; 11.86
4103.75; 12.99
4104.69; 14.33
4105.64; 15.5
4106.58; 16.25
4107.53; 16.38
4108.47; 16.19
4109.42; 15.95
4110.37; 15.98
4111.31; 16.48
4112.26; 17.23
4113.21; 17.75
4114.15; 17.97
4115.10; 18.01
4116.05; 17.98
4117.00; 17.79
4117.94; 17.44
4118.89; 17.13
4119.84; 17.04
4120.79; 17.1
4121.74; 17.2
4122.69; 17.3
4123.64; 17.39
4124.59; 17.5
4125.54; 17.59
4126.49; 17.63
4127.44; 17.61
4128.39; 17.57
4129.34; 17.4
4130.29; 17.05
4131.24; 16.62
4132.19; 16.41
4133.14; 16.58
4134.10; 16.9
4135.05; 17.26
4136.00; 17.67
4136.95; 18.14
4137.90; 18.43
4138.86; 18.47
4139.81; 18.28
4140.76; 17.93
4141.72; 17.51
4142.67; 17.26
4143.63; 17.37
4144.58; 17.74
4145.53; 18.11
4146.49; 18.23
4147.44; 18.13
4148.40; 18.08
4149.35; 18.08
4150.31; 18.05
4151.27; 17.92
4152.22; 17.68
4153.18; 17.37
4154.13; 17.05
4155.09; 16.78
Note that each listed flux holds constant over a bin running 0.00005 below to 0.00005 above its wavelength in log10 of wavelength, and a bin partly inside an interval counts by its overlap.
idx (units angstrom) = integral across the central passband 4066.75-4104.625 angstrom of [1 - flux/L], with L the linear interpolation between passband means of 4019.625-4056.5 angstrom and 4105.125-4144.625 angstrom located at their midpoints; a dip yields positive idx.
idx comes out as 2.2 angstrom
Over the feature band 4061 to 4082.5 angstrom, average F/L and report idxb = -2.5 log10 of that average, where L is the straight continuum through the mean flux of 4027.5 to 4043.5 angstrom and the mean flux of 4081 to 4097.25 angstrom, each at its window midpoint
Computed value 0.05 mag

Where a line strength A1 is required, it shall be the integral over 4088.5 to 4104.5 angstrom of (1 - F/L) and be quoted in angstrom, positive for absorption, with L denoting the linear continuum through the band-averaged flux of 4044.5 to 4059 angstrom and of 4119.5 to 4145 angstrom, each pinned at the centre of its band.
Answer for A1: 1.6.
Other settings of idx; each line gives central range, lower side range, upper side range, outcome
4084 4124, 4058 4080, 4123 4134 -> 1.1 angstrom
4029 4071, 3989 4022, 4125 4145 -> 0.5 angstrom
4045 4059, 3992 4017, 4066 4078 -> -0.4 angstrom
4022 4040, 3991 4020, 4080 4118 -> -0.6 angstrom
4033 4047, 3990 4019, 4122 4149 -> 0.2 angstrom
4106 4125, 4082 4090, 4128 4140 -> 0.4 angstrom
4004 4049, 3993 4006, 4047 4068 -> -0.9 angstrom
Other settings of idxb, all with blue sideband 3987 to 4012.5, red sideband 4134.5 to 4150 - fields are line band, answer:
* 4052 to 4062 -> 0.021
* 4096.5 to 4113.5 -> 0.182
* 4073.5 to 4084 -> 0.063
